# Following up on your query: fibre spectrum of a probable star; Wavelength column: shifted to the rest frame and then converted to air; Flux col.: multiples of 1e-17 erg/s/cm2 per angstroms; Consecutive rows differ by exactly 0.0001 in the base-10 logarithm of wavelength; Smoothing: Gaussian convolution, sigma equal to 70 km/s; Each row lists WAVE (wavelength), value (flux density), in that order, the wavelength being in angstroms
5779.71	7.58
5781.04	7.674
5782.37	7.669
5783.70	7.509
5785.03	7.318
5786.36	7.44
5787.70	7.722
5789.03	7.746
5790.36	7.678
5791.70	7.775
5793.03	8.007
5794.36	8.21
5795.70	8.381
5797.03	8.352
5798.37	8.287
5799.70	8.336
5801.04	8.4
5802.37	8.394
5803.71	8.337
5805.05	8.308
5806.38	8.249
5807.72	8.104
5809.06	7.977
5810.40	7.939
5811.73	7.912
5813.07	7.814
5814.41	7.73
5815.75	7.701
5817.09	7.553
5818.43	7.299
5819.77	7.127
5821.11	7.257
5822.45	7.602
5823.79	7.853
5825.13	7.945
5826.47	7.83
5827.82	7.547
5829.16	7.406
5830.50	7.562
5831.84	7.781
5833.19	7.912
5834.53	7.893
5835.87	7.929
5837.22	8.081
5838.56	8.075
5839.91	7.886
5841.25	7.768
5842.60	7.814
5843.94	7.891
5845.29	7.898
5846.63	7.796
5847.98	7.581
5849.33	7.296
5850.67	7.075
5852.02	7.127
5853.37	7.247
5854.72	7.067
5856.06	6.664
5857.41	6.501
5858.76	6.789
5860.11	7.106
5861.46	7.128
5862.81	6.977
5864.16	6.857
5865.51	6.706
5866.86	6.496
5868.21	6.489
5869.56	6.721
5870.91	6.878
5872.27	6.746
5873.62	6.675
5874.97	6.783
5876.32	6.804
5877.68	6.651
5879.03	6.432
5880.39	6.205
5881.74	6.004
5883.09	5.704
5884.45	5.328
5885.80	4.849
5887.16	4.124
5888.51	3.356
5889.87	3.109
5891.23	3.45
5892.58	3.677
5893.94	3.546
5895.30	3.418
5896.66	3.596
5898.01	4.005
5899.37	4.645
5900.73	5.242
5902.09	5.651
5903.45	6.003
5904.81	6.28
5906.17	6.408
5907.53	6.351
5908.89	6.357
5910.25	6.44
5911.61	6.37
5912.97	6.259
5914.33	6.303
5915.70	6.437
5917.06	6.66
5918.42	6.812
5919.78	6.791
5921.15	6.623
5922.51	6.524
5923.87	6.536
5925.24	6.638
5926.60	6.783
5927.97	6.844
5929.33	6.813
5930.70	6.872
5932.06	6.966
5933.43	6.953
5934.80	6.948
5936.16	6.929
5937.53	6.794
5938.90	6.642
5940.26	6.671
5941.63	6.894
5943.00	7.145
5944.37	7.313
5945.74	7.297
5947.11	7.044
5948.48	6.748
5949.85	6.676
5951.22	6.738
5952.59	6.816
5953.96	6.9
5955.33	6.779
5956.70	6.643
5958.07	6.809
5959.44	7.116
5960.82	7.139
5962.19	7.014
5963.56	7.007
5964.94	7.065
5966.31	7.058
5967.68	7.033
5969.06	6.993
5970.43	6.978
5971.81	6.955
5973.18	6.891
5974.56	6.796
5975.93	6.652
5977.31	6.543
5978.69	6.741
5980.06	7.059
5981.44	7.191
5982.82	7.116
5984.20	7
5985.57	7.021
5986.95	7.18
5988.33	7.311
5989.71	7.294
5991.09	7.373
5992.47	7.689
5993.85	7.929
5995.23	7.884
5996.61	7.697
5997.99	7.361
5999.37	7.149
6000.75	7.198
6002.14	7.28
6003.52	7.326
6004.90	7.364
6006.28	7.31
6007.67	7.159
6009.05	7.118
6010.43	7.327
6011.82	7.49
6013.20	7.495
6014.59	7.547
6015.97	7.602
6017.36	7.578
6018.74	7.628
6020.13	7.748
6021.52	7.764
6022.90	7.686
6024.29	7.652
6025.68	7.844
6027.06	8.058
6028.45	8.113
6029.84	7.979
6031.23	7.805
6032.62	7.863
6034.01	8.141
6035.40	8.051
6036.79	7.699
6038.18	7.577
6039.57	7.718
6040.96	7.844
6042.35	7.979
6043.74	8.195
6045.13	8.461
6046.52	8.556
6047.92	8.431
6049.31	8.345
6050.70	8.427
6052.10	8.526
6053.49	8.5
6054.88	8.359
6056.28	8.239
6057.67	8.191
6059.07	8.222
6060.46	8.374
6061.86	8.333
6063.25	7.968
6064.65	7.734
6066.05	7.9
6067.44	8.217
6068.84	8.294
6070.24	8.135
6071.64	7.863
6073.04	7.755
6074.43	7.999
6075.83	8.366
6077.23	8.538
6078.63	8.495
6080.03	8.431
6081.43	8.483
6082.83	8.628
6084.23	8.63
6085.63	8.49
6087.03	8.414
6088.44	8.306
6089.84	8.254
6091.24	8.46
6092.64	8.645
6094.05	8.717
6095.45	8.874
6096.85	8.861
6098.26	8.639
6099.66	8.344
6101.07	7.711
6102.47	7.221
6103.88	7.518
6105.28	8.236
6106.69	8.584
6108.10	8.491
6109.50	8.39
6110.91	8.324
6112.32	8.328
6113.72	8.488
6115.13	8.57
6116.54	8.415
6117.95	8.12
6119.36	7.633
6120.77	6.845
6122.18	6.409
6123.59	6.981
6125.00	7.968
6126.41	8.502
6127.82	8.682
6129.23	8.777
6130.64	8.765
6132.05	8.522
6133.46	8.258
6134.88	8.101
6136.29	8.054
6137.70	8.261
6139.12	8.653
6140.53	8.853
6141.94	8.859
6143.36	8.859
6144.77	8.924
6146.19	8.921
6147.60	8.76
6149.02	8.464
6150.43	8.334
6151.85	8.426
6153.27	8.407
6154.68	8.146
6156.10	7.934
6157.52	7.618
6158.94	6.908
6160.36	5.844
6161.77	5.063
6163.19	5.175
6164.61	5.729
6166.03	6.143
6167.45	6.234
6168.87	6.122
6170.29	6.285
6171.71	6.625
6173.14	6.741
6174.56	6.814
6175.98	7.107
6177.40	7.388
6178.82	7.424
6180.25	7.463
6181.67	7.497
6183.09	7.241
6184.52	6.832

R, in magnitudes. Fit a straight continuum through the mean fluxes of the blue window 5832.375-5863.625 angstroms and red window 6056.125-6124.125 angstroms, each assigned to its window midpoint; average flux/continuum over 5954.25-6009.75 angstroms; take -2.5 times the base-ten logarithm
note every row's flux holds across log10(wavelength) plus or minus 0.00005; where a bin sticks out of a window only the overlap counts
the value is 0.106 mag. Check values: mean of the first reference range 7.45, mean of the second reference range 8.19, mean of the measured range 7.13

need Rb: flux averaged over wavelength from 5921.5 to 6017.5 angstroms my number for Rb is 7.06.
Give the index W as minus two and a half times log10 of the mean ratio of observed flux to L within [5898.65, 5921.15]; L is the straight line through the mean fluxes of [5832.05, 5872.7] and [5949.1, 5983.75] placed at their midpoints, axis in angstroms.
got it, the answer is 0.15 mag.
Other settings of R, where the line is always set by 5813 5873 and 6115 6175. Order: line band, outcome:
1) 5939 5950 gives 0.08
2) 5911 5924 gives 0.14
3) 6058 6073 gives -0.07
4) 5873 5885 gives 0.18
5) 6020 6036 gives -0.05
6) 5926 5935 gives 0.09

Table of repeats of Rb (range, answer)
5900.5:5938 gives 6.54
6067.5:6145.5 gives 8.29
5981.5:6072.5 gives 7.78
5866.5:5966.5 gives 6.21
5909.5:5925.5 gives 6.53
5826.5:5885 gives 7.11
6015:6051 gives 7.94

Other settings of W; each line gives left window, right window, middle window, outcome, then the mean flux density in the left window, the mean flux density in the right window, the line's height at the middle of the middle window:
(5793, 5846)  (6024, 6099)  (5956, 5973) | 0.16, 7.91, 8.24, 8.1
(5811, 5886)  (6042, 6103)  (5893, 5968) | 0.18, 7.19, 8.31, 7.6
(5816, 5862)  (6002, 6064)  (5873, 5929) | 0.32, 7.51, 7.89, 7.63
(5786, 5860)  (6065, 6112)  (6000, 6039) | 0.07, 7.74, 8.3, 8.16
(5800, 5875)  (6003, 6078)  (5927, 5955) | 0.12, 7.5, 7.94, 7.72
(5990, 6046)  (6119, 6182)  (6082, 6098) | -0.13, 7.67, 7.59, 7.62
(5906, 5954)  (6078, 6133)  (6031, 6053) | -0.06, 6.73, 8.26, 7.71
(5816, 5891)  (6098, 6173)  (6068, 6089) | -0.09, 6.91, 7.8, 7.62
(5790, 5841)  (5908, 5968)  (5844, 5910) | 0.22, 7.91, 6.8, 7.35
